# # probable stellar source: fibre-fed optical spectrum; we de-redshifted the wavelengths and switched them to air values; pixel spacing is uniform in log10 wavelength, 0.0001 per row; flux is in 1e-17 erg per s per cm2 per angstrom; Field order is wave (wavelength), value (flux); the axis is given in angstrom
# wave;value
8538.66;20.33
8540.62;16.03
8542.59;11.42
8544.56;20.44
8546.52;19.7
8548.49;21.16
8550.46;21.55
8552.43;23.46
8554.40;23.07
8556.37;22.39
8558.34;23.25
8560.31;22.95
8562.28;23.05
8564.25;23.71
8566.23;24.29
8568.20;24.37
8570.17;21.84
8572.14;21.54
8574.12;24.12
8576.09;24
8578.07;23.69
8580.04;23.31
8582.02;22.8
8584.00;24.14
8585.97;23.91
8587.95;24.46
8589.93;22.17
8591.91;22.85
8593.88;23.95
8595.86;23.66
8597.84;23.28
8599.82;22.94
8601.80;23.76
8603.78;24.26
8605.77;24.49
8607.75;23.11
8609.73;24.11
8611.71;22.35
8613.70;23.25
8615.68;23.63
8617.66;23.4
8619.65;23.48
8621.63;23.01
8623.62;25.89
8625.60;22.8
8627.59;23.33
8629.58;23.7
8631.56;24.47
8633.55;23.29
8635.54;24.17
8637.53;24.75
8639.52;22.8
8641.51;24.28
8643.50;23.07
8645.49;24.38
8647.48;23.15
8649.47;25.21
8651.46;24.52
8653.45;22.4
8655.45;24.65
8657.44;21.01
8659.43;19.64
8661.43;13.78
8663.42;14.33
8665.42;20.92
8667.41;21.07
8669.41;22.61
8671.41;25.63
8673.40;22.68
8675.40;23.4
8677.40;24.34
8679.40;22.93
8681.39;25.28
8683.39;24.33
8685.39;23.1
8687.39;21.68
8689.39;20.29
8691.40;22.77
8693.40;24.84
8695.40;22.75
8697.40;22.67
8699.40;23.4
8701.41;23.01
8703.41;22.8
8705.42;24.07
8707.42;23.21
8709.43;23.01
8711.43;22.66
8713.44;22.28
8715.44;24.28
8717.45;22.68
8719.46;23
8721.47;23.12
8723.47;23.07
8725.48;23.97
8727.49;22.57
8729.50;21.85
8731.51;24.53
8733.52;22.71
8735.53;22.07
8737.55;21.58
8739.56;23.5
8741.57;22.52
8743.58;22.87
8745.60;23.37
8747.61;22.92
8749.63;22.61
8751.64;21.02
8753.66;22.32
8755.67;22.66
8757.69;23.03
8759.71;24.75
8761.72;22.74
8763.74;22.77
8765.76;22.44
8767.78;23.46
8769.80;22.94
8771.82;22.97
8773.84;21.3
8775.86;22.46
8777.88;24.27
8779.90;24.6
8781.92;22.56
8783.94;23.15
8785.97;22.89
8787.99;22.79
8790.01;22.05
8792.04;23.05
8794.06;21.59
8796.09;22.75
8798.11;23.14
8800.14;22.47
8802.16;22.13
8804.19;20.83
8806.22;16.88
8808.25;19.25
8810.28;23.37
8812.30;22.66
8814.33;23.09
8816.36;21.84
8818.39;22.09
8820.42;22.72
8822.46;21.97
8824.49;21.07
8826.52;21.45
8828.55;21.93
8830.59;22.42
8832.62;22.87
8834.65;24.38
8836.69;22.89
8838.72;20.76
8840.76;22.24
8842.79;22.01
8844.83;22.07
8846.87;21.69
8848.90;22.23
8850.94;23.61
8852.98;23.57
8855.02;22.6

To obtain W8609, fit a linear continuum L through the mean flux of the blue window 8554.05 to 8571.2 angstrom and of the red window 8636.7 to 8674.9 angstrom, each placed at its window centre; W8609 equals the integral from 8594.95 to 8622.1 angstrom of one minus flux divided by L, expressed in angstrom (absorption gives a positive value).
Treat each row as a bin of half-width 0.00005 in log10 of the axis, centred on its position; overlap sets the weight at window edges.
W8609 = -0.95 angstrom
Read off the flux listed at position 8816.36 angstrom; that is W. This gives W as 21.84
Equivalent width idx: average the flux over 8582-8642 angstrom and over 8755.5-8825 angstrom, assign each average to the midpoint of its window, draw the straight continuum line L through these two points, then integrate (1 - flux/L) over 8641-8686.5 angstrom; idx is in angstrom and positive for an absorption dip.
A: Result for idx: 1.6 angstrom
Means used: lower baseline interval 23.6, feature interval 22.4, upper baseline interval 22.4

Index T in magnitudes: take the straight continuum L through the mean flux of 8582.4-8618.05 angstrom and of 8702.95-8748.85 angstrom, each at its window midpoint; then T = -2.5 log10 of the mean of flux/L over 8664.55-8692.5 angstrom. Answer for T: 0.011 mag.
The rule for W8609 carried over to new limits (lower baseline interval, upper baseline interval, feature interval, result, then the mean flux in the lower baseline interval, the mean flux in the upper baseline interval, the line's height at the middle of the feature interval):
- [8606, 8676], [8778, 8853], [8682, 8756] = -1.03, 22.8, 22.3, 22.6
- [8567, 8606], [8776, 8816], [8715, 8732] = -0.34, 23.5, 22.3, 22.7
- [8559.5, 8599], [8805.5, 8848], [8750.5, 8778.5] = -0.60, 23.4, 21.9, 22.3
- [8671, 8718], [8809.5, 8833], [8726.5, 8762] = 0.15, 23.2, 22.3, 22.9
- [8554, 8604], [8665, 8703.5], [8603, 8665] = 0.83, 23.4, 23.1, 23.2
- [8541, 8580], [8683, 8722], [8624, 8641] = -0.94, 22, 23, 22.5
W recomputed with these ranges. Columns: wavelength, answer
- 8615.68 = 23.63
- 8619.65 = 23.48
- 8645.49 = 24.38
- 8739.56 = 23.5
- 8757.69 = 23.03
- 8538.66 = 20.33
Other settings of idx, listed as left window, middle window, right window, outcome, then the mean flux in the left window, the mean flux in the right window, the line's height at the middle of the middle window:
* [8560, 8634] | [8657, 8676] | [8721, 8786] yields 2.29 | 23.5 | 22.9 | 23.2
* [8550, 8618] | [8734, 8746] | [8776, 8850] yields -0.01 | 23.4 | 22.2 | 22.6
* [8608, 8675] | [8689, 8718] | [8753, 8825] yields -0.52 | 22.8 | 22.4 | 22.6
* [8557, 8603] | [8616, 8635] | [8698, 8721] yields -0.34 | 23.4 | 23.1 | 23.3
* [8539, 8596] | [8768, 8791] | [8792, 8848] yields -0.95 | 22.3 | 22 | 22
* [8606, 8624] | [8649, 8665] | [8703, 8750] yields 1.91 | 23.5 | 23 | 23.3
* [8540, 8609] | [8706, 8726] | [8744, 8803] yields -0.34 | 22.6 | 22.8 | 22.7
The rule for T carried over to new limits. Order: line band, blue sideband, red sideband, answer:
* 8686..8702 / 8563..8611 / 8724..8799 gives 0.020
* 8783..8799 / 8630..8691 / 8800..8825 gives -0.048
